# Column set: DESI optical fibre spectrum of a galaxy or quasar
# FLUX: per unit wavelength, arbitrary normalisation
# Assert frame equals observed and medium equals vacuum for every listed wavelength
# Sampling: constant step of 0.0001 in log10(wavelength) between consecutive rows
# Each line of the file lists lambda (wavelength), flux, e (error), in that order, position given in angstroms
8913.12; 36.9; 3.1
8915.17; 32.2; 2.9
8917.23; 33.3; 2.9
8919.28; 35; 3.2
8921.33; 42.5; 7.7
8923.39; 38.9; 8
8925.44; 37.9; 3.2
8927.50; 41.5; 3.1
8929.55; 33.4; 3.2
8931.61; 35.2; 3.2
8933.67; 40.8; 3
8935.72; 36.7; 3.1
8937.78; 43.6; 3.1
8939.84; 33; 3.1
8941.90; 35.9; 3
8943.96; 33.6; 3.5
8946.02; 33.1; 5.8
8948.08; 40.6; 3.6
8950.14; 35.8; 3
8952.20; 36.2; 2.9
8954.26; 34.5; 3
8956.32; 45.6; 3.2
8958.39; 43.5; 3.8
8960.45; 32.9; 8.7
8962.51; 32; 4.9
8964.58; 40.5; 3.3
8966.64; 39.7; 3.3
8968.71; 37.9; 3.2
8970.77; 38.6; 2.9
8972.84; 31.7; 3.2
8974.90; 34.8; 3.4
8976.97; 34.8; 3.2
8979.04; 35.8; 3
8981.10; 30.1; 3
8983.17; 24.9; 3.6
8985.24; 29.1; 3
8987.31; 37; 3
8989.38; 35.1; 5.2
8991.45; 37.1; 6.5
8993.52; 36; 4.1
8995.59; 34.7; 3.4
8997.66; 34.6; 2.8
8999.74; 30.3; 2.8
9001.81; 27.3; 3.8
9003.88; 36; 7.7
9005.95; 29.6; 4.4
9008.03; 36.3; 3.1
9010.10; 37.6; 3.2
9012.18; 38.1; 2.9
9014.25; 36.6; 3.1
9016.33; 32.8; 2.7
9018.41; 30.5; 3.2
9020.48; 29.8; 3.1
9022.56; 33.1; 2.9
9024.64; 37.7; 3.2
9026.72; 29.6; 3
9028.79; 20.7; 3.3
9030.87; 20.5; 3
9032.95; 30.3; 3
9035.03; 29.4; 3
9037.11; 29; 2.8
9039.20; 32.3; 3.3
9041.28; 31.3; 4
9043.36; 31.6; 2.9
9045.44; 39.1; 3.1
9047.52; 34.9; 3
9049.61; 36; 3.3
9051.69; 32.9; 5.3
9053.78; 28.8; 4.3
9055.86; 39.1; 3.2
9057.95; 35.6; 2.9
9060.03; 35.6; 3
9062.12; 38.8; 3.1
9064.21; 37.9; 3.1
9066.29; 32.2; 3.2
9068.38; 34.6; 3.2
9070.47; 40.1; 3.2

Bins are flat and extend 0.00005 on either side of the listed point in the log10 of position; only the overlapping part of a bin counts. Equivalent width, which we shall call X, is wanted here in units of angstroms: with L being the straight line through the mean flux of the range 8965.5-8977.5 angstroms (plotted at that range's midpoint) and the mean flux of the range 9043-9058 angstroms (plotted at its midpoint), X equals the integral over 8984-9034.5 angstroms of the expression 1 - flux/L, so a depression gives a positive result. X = 4.5 angstroms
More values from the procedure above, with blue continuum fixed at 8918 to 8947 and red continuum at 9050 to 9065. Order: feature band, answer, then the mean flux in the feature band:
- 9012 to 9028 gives 1.3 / 33.1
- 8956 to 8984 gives 0.7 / 35.7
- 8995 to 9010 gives 1.4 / 32.9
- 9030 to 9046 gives 2.4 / 30.3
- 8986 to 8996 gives 0.1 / 35.9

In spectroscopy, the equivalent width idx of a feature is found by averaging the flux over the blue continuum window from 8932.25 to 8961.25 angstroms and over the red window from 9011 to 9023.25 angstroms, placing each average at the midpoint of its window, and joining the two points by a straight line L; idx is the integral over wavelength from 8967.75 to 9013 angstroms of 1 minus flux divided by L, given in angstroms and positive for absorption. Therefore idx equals 1.4 angstroms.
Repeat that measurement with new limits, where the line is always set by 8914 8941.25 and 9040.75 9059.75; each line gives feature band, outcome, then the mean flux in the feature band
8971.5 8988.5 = 1.7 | 32.4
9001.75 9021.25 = 0.9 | 33.8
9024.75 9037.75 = 2.8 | 27.3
